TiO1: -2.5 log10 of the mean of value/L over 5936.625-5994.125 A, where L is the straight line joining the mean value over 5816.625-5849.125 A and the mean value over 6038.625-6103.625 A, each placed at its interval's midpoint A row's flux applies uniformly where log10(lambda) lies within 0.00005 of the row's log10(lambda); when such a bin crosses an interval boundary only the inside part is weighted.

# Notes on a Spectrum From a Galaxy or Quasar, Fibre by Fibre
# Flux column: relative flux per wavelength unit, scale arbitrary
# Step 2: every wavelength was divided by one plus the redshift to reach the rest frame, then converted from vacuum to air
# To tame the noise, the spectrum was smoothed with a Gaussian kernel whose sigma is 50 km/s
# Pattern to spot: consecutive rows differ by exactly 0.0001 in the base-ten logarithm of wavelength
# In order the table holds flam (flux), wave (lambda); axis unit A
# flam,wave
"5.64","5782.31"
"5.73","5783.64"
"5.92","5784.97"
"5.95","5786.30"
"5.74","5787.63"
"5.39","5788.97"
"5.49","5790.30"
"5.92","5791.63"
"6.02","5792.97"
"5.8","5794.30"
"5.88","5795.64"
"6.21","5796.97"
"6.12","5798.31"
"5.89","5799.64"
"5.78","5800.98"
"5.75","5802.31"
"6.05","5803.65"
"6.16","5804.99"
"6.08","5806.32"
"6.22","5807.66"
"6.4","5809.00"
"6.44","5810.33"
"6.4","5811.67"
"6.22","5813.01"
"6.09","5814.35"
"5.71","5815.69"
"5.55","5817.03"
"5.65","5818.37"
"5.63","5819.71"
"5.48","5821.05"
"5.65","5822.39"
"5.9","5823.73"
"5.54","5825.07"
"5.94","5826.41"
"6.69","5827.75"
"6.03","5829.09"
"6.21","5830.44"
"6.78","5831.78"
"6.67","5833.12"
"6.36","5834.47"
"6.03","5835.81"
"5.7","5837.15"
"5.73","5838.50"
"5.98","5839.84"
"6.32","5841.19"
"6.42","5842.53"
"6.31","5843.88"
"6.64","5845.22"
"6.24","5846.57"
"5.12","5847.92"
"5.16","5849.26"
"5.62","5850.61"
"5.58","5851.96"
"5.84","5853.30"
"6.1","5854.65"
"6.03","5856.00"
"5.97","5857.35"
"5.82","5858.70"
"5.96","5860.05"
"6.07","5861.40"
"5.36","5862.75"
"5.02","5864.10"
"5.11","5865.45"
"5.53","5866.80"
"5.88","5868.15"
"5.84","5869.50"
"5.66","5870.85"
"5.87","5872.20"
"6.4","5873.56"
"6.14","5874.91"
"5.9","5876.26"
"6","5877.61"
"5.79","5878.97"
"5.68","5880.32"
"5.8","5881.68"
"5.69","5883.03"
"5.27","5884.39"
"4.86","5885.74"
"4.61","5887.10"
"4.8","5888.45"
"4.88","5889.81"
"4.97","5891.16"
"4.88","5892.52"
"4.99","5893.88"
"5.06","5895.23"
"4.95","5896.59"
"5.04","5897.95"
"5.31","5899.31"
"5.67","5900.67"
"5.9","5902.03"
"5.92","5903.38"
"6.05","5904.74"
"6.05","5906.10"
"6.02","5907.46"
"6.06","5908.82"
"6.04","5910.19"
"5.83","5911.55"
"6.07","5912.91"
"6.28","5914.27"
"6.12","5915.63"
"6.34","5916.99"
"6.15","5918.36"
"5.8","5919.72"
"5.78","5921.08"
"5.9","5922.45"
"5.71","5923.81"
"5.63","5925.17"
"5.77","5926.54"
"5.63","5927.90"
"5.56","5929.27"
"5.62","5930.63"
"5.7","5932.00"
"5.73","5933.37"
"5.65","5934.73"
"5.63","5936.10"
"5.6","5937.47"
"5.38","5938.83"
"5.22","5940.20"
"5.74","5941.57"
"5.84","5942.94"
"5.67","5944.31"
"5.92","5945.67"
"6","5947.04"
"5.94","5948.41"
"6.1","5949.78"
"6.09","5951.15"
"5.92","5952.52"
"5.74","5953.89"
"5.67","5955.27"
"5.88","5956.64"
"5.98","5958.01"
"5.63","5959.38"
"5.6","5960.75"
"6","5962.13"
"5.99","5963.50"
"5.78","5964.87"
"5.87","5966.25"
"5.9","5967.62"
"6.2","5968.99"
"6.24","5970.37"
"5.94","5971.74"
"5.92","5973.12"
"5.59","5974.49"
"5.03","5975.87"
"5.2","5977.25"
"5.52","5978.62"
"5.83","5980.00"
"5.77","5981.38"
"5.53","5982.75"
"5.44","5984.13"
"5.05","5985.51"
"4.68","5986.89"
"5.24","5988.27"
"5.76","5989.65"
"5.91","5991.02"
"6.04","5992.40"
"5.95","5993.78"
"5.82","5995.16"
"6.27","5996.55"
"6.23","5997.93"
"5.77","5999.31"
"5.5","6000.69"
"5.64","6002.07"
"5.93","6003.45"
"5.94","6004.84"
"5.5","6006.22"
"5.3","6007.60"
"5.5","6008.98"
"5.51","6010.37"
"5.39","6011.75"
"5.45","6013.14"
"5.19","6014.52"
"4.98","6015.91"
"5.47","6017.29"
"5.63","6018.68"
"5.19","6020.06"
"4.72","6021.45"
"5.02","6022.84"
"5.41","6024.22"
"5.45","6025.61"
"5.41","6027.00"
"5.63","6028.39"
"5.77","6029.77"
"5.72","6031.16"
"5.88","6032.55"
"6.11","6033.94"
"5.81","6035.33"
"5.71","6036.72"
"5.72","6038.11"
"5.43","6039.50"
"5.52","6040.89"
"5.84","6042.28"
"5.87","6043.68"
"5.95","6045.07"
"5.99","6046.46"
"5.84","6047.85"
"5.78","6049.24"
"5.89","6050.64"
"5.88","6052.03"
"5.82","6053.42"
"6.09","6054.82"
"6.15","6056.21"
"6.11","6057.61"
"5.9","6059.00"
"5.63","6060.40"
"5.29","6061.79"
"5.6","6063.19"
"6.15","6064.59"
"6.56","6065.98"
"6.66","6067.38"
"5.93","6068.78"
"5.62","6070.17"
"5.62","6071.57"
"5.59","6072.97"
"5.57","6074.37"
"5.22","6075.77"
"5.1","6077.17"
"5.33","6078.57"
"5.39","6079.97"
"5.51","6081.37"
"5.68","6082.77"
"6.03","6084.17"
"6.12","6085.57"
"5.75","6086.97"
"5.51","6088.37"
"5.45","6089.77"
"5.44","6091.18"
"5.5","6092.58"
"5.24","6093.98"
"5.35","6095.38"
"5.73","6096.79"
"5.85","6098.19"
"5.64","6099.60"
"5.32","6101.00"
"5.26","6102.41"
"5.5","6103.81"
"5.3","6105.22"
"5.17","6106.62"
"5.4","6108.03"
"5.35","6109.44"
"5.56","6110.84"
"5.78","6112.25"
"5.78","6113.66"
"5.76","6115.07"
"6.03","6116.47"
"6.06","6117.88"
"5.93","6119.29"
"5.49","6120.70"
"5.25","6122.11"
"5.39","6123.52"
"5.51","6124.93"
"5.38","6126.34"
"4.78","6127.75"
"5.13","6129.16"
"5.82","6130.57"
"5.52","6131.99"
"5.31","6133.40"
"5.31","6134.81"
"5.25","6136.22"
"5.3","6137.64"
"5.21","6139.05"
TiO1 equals 0.02 mag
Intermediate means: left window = 6.01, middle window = 5.72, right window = 5.71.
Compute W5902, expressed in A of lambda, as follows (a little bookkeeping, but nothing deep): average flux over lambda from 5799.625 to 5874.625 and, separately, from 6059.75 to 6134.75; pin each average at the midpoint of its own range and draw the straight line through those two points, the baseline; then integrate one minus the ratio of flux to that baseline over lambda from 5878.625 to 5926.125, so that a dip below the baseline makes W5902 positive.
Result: 2.0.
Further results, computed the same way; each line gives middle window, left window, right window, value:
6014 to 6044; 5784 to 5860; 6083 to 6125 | 0.88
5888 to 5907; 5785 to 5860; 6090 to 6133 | 1.67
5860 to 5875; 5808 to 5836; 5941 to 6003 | 0.66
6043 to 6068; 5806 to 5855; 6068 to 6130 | -1.52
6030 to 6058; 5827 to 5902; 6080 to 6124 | -1.18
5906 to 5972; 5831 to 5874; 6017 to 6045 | -1.23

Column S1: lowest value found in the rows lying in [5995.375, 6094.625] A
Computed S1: 4.72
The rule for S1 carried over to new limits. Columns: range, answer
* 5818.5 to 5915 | 4.61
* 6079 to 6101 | 5.24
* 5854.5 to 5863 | 5.36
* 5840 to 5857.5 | 5.12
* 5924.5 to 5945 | 5.22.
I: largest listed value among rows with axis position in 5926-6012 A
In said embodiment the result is 6.27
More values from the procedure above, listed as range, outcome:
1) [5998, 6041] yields 6.11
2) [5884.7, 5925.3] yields 6.34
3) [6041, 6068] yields 6.66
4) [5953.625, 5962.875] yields 6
